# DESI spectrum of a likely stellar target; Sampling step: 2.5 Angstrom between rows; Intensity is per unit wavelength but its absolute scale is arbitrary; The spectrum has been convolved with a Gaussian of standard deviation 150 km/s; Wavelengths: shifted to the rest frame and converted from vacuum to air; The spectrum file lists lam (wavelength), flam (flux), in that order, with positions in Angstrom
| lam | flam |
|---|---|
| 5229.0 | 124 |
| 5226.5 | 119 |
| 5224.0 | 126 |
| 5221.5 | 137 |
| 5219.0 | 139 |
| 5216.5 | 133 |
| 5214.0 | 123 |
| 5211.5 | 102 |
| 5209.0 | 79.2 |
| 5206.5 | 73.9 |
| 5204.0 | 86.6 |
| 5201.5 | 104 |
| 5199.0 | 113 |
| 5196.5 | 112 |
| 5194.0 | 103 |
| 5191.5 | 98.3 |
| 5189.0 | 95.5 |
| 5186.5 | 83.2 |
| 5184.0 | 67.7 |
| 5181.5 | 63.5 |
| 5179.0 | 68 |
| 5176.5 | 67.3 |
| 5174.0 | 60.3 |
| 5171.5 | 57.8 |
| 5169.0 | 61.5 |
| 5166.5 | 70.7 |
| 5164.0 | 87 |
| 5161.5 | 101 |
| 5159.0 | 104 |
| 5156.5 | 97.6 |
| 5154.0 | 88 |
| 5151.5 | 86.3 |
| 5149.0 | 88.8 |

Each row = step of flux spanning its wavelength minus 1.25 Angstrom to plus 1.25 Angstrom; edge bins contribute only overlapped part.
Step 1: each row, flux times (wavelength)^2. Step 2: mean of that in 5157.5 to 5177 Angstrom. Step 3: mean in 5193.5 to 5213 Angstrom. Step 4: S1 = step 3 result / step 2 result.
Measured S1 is 1.28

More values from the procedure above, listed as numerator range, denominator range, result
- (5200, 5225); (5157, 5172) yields 1.37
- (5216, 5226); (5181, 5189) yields 1.77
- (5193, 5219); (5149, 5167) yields 1.17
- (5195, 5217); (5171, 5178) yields 1.65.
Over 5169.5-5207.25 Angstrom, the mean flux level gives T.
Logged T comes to 83.3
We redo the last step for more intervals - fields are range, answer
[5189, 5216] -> 100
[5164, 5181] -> 65.9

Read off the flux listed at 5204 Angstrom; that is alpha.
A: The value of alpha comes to 86.6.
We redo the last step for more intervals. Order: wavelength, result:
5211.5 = 102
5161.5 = 101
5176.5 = 67.3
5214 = 123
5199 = 113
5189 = 95.5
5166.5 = 70.7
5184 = 67.7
